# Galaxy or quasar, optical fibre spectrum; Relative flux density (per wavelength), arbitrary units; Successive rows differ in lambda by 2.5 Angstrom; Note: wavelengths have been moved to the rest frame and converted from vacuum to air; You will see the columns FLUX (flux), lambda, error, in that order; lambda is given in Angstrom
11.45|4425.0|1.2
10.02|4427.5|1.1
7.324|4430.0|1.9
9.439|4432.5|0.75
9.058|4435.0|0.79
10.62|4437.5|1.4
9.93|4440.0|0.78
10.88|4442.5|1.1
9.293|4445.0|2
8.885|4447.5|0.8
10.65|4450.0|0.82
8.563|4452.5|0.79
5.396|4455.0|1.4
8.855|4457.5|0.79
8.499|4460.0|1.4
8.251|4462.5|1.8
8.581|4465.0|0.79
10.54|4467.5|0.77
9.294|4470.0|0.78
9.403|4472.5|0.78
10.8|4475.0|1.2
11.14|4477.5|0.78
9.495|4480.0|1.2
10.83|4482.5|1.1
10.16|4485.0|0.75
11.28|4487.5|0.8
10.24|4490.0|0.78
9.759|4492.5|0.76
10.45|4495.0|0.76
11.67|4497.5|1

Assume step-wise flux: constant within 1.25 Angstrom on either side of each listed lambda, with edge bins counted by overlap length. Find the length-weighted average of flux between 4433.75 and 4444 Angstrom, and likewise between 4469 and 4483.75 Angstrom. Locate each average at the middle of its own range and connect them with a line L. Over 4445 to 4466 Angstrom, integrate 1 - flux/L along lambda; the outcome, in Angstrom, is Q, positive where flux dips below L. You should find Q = 3.4 Angstrom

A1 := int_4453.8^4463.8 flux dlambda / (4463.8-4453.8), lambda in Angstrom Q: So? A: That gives 7.77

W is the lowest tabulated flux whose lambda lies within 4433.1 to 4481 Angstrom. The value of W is 5.396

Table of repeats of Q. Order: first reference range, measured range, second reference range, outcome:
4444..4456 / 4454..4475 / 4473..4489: 1.7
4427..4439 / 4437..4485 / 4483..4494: 1.8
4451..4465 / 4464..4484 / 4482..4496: -1.7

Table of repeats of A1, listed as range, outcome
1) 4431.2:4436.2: 9.23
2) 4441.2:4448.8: 9.69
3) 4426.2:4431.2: 8.71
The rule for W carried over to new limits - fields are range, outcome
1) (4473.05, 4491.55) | 9.495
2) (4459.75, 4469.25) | 8.251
